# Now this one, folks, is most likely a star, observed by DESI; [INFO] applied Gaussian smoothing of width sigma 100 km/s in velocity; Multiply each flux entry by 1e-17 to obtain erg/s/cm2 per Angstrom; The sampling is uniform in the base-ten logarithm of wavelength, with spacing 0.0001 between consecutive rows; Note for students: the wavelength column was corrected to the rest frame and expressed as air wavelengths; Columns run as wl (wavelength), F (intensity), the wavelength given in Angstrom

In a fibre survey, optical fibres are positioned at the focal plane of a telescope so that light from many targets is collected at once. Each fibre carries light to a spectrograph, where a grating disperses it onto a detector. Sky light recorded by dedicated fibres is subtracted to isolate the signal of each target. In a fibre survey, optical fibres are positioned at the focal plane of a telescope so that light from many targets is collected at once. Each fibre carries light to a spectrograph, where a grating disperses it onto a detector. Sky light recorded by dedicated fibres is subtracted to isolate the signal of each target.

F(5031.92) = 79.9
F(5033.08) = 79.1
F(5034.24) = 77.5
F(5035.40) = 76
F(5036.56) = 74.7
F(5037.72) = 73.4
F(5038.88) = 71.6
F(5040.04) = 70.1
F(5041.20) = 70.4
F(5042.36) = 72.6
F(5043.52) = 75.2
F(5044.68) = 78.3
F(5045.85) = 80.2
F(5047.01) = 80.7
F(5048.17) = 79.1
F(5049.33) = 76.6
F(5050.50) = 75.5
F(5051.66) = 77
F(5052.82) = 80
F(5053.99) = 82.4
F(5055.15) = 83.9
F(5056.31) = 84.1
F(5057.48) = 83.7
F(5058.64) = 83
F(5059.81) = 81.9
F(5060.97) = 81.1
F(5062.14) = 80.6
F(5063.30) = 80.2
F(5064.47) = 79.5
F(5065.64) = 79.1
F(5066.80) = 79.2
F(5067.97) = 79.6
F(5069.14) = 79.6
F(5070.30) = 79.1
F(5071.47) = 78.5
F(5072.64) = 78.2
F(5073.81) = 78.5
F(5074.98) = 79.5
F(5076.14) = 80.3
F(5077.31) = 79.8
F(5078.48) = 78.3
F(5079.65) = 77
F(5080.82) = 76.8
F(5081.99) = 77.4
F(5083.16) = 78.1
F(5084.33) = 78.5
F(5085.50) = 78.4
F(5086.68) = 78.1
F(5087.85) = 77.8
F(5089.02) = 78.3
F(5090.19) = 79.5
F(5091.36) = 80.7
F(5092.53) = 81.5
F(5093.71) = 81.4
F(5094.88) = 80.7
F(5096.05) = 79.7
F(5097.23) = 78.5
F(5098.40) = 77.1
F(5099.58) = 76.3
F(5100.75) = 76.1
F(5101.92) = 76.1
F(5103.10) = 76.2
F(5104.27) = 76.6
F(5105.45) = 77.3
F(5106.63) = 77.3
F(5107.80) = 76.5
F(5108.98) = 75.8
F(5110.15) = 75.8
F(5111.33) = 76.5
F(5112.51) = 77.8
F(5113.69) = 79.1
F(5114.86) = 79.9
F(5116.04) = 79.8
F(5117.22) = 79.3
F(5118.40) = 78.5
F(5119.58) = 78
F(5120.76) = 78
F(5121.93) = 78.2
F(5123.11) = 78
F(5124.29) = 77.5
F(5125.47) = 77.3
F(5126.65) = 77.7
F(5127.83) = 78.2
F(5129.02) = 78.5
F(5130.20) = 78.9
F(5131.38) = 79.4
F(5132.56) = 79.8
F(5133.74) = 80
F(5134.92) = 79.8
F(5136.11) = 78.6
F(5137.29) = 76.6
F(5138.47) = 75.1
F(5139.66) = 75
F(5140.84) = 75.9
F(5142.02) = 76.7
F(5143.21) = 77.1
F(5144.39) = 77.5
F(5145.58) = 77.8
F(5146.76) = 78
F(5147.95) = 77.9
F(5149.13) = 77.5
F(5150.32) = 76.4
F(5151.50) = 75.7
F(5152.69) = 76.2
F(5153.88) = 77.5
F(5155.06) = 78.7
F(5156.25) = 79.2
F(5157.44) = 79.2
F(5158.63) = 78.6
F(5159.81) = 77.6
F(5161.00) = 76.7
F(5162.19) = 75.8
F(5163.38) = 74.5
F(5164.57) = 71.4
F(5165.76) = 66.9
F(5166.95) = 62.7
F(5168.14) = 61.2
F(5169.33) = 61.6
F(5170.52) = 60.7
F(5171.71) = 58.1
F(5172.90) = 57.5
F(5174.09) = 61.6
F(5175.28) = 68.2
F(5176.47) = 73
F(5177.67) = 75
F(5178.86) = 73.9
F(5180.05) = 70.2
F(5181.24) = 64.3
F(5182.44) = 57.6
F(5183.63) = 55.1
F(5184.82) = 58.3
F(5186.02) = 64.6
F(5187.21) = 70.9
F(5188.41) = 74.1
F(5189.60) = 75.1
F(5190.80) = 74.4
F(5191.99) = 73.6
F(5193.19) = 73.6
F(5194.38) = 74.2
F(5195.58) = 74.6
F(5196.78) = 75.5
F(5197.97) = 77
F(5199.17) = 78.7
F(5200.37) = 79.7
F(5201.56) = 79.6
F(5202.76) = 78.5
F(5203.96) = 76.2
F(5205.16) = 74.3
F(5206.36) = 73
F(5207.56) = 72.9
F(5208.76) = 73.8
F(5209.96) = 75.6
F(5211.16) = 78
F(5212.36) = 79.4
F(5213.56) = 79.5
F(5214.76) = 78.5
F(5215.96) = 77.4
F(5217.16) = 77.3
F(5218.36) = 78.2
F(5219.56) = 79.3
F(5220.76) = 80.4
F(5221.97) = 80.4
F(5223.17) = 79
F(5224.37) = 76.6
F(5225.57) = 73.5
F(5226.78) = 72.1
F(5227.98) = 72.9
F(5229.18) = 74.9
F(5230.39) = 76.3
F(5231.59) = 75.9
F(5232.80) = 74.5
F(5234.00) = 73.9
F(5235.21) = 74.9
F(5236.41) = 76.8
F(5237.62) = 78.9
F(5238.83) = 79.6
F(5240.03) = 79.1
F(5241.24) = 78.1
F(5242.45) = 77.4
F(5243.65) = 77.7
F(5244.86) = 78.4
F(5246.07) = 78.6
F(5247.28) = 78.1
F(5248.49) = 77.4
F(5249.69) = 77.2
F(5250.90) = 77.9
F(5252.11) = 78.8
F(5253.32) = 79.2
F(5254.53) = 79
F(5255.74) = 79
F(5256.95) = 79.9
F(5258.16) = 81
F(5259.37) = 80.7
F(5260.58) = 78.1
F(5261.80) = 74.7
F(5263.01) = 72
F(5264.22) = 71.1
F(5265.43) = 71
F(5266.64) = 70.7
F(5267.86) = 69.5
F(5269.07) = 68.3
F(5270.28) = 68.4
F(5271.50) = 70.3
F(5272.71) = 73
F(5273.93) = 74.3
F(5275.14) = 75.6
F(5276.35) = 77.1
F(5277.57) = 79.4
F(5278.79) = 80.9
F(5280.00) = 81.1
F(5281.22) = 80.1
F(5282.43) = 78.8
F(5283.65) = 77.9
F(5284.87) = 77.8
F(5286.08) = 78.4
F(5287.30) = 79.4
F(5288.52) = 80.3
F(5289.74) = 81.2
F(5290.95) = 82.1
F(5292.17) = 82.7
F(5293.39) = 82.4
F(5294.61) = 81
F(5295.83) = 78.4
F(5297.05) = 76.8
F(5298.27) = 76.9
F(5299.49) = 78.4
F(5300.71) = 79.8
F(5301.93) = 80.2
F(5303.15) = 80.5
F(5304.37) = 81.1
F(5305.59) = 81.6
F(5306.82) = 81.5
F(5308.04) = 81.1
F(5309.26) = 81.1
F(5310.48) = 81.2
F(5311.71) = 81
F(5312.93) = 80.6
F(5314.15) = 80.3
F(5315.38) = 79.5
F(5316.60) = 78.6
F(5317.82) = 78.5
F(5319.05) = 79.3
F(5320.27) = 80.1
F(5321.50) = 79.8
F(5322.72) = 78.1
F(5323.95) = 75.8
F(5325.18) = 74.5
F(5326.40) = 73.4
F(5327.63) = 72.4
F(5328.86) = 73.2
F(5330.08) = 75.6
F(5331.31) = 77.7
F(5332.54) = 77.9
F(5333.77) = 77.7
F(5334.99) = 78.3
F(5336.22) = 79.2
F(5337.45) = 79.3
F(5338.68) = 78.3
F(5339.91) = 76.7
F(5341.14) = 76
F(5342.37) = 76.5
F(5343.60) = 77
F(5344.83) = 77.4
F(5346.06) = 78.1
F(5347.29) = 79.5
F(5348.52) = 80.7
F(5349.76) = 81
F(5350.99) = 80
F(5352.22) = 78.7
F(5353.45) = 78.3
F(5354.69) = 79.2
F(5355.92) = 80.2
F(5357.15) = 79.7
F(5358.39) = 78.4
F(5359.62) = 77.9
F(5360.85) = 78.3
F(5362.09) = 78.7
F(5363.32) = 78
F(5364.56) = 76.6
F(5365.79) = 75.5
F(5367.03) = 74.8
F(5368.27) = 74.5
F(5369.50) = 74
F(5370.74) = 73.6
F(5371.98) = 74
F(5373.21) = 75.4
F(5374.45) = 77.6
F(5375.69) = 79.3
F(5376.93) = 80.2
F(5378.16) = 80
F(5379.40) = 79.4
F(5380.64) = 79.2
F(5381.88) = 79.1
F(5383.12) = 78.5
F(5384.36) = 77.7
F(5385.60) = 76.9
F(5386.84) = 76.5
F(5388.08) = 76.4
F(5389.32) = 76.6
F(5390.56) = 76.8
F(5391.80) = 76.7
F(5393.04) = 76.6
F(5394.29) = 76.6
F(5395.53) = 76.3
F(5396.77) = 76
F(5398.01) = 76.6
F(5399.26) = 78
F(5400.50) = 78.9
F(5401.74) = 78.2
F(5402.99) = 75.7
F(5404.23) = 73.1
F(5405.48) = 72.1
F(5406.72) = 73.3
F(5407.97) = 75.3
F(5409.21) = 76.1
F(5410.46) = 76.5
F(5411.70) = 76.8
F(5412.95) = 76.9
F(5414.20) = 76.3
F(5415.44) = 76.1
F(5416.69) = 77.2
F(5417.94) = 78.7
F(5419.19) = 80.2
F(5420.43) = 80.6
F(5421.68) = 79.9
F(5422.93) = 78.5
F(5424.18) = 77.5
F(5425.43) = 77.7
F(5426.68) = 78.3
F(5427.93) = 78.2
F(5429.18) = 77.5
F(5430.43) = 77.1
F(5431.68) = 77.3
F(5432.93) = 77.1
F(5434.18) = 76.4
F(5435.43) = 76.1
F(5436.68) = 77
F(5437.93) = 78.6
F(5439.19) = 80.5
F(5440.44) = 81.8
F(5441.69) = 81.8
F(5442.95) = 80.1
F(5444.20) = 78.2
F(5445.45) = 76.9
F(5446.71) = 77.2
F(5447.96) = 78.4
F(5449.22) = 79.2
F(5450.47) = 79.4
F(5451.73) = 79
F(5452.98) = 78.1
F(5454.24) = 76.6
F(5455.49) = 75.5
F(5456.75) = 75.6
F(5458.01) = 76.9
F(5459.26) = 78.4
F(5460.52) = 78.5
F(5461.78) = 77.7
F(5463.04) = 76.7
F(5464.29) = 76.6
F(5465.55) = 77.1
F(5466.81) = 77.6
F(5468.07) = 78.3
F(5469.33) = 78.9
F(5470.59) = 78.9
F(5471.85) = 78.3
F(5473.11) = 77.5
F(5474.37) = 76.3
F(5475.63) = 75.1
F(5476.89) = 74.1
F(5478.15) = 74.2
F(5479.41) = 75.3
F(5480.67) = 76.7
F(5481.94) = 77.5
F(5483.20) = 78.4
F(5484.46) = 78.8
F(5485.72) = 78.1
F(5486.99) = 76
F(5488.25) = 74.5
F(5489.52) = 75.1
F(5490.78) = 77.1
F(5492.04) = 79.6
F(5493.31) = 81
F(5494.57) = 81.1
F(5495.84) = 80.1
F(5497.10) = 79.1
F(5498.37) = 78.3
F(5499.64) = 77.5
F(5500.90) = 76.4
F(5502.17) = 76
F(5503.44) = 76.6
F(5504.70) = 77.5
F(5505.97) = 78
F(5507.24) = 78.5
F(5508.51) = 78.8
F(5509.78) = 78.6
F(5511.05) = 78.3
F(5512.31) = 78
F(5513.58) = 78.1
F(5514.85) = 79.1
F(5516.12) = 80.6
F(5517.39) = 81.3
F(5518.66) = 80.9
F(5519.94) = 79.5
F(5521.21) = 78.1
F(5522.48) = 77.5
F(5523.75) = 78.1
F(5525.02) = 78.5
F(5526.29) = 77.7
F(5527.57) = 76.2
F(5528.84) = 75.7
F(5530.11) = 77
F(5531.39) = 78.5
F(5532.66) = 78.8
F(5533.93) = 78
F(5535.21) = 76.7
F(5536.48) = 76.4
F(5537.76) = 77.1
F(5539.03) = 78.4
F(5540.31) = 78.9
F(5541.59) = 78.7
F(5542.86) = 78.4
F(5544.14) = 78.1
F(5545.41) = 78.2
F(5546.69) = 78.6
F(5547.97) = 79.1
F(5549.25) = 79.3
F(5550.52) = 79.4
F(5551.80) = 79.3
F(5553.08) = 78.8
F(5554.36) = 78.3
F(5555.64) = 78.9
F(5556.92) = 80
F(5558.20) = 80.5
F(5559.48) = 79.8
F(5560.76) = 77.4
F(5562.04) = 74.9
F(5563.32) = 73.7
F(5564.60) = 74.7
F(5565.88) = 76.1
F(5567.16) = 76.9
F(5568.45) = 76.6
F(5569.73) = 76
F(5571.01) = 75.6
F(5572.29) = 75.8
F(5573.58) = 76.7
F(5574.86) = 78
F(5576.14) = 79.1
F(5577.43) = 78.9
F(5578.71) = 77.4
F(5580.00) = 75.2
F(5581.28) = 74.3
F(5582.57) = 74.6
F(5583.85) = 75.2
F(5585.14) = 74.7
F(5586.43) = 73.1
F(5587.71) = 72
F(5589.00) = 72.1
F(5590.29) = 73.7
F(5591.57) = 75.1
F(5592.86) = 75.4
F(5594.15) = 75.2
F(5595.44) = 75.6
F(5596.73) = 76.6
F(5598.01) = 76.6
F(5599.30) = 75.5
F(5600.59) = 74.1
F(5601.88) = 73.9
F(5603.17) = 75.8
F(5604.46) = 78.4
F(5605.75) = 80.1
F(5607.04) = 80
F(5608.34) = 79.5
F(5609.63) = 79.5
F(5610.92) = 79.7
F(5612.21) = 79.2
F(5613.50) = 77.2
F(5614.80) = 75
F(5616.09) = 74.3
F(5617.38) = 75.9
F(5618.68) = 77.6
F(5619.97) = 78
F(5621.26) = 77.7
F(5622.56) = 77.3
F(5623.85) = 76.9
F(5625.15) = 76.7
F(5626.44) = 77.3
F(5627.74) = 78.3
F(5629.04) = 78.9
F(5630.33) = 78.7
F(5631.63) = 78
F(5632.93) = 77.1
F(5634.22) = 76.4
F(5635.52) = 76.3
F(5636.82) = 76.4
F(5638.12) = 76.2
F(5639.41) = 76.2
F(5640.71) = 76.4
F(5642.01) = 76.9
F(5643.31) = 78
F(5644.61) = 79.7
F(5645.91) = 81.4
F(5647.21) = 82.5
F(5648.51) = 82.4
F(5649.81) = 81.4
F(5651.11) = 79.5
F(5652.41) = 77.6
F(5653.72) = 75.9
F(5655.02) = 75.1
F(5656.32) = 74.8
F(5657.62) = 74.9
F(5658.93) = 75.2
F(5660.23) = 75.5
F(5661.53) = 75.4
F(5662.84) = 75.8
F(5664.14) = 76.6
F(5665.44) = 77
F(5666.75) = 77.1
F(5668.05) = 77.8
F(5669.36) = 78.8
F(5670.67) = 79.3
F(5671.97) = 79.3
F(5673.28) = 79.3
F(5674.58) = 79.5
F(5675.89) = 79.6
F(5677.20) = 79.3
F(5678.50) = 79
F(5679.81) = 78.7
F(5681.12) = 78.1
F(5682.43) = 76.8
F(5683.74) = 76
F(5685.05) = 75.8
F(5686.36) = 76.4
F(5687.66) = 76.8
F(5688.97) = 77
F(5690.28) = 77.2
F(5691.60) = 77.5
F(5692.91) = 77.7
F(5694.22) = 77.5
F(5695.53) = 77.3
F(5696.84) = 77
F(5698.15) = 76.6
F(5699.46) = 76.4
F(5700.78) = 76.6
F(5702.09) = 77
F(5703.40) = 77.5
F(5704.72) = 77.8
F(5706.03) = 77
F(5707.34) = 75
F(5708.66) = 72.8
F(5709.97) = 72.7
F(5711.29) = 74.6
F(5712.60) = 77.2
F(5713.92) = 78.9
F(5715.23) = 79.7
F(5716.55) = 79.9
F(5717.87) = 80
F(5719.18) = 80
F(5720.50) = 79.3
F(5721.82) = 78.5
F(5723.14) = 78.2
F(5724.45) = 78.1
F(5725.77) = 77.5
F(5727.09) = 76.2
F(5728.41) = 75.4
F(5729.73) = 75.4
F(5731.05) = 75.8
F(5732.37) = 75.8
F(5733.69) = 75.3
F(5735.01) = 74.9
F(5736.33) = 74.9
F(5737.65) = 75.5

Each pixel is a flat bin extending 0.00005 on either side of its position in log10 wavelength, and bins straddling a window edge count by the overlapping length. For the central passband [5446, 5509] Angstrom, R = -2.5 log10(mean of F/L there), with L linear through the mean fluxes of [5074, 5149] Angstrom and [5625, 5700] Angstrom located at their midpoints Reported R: 0.00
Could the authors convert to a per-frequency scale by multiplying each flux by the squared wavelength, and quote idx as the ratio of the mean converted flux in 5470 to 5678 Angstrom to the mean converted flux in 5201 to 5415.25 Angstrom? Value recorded 1.10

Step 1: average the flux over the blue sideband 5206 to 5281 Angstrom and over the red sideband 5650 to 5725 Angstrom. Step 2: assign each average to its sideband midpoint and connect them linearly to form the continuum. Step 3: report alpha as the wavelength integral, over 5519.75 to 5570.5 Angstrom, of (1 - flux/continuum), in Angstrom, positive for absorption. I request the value -0.5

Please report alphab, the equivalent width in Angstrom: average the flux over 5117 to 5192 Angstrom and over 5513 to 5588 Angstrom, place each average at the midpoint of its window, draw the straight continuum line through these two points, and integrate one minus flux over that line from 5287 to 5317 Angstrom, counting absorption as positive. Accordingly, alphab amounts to -2.2 Angstrom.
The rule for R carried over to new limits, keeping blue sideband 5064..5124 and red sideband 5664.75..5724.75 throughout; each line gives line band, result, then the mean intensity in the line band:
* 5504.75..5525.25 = -0.01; 78.8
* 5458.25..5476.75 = 0.01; 77.5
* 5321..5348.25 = 0.01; 77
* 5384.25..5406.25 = 0.02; 76.4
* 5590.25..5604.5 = 0.03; 75.5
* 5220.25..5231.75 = 0.03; 76.2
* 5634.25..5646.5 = 0.00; 77.4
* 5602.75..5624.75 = 0.00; 77.8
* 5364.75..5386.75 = 0.01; 77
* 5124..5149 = 0.01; 77.8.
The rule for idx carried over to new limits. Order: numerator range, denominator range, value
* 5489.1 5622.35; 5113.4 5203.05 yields 1.21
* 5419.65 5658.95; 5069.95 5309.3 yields 1.16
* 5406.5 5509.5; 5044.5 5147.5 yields 1.13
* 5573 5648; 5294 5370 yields 1.09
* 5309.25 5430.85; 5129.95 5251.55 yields 1.11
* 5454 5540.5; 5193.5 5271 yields 1.12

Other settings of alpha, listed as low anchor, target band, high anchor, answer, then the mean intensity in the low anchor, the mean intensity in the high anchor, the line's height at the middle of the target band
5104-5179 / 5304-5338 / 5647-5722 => -1.2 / 75.2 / 77.5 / 75.9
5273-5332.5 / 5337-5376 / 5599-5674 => 0.5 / 78.9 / 77.5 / 78.6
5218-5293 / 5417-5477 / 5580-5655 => -0.8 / 76.9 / 77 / 77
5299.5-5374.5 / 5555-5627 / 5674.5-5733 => 0.9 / 78.1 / 77.2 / 77.5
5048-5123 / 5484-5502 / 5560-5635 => -0.2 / 78.9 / 76.5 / 76.9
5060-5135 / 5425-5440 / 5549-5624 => -0.1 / 78.5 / 76.7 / 77.3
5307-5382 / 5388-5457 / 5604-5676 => 0.5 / 78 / 77.8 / 77.9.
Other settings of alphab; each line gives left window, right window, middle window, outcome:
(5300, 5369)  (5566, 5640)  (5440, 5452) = -0.24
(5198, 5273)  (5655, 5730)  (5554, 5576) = -0.03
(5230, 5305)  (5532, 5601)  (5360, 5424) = 0.15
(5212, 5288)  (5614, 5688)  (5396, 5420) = 0.19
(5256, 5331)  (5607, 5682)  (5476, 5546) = -0.12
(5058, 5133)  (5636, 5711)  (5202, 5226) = 0.37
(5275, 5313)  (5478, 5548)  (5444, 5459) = 0.18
